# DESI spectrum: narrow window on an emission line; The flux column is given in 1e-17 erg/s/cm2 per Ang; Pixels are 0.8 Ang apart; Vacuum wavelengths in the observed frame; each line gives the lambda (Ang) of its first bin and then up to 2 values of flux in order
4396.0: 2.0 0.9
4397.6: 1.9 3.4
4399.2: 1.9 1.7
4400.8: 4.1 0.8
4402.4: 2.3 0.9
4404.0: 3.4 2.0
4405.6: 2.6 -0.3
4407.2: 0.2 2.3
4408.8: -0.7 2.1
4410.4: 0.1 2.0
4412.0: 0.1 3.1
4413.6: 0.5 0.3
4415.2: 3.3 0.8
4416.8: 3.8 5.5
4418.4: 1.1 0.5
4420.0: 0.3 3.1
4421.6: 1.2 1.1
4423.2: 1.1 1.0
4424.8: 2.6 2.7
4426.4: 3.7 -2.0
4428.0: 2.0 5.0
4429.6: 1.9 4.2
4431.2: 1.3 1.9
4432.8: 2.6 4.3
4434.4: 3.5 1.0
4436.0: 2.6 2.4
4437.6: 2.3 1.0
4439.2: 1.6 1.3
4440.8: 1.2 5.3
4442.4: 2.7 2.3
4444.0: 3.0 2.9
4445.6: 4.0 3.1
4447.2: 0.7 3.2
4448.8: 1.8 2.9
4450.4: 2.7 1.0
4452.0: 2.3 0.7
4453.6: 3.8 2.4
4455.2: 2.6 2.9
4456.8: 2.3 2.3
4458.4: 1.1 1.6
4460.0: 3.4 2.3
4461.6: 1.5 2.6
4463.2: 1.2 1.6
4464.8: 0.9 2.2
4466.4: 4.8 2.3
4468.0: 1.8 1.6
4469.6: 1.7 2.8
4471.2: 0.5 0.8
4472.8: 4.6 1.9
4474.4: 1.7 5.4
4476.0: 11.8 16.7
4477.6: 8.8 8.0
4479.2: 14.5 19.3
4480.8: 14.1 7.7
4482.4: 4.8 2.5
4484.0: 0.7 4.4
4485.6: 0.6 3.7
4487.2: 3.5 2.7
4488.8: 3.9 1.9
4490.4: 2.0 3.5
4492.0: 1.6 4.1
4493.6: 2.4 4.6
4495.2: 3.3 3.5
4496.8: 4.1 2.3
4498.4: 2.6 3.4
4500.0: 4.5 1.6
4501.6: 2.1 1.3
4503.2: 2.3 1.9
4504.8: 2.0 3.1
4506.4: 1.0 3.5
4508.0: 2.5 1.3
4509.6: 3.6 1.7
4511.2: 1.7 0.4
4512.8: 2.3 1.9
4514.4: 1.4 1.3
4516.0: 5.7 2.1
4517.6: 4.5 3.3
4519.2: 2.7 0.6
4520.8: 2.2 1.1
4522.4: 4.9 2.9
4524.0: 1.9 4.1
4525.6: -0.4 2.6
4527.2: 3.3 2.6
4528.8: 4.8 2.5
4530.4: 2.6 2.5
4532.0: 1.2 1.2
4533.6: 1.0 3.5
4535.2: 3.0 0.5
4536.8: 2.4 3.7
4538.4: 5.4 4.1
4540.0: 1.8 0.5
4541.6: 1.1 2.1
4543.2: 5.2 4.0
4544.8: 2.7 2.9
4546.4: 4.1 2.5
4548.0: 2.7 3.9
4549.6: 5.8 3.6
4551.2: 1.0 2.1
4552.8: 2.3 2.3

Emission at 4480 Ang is [O II] 3727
